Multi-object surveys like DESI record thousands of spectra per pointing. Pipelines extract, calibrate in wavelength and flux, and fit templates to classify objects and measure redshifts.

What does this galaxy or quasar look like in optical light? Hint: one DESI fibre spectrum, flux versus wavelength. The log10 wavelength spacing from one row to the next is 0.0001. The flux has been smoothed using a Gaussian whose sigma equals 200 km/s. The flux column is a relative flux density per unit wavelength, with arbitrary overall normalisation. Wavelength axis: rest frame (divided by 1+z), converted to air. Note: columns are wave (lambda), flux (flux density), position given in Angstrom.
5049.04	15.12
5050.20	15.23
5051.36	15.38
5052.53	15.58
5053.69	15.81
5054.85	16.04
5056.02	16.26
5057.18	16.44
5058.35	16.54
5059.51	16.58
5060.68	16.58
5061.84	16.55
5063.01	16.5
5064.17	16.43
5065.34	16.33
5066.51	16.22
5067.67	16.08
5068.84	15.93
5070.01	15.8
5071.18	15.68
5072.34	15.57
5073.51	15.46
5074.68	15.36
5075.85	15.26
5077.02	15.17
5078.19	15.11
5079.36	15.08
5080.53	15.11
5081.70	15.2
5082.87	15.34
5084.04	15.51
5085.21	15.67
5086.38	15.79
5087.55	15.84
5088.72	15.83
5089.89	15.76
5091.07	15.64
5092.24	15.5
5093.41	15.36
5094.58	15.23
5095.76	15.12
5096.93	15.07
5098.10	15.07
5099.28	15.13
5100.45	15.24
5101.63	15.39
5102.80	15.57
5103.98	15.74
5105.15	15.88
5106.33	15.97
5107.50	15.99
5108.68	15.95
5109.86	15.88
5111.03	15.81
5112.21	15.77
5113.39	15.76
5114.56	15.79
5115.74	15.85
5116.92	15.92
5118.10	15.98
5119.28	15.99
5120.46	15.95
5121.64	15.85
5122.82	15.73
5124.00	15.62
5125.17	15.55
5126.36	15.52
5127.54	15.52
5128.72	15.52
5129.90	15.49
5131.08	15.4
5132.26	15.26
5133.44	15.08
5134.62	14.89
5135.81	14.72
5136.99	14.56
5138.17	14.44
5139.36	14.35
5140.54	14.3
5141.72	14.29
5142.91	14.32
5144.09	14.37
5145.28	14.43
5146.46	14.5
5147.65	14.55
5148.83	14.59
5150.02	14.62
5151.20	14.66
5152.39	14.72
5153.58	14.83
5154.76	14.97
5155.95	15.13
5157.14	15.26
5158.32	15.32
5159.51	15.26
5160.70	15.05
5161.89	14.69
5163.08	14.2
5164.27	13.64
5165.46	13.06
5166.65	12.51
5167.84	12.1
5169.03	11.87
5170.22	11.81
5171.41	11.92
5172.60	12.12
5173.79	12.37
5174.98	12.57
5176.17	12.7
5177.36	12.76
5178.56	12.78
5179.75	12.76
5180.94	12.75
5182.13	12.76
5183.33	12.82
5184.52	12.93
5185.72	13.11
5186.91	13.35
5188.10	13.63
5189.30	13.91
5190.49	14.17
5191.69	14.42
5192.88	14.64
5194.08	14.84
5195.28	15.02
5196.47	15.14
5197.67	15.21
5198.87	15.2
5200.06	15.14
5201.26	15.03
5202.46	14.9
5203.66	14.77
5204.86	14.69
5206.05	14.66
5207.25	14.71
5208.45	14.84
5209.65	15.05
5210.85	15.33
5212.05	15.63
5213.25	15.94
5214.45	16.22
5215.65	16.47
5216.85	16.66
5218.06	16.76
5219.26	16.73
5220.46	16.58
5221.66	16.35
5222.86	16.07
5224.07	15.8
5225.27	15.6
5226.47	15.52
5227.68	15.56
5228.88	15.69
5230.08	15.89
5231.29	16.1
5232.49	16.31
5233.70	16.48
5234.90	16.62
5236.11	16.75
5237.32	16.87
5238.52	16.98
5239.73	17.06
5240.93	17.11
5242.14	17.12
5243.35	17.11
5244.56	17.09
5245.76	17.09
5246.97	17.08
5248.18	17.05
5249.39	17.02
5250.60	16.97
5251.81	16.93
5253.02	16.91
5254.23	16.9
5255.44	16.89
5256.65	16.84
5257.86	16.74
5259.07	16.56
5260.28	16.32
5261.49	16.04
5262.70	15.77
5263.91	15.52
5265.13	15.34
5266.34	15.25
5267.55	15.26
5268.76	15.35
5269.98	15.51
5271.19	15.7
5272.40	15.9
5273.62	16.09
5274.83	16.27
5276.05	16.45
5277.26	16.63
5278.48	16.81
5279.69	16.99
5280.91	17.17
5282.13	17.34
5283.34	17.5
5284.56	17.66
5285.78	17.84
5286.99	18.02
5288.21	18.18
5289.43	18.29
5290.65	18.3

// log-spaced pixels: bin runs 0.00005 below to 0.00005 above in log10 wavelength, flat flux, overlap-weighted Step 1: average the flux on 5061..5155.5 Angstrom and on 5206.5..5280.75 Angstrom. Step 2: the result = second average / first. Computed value 1.06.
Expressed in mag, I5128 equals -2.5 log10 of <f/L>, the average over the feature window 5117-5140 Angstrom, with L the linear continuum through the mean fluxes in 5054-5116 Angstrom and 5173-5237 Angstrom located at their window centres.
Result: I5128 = 0.01 mag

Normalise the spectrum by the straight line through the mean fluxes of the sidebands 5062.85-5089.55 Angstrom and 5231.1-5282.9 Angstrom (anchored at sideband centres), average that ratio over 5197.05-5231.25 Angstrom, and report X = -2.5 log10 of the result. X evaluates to 0.048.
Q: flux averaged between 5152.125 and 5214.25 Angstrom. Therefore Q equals 14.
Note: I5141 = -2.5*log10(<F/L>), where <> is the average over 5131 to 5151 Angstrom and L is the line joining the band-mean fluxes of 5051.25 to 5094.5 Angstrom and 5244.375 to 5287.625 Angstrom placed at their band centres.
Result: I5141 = 0.10 mag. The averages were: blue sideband 15.8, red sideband 16.6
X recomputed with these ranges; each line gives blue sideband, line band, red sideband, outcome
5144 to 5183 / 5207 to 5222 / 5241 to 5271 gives -0.05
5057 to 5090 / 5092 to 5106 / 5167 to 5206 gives 0.00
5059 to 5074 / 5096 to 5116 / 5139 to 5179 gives -0.03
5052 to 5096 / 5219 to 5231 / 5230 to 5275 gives 0.03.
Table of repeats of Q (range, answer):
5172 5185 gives 12.7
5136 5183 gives 13.8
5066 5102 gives 15.5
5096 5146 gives 15.4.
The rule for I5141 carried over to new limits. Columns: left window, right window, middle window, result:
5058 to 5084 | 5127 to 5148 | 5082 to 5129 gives -0.03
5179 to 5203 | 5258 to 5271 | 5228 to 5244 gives -0.10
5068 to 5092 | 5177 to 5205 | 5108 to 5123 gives -0.06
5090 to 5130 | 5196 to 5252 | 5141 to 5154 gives 0.09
